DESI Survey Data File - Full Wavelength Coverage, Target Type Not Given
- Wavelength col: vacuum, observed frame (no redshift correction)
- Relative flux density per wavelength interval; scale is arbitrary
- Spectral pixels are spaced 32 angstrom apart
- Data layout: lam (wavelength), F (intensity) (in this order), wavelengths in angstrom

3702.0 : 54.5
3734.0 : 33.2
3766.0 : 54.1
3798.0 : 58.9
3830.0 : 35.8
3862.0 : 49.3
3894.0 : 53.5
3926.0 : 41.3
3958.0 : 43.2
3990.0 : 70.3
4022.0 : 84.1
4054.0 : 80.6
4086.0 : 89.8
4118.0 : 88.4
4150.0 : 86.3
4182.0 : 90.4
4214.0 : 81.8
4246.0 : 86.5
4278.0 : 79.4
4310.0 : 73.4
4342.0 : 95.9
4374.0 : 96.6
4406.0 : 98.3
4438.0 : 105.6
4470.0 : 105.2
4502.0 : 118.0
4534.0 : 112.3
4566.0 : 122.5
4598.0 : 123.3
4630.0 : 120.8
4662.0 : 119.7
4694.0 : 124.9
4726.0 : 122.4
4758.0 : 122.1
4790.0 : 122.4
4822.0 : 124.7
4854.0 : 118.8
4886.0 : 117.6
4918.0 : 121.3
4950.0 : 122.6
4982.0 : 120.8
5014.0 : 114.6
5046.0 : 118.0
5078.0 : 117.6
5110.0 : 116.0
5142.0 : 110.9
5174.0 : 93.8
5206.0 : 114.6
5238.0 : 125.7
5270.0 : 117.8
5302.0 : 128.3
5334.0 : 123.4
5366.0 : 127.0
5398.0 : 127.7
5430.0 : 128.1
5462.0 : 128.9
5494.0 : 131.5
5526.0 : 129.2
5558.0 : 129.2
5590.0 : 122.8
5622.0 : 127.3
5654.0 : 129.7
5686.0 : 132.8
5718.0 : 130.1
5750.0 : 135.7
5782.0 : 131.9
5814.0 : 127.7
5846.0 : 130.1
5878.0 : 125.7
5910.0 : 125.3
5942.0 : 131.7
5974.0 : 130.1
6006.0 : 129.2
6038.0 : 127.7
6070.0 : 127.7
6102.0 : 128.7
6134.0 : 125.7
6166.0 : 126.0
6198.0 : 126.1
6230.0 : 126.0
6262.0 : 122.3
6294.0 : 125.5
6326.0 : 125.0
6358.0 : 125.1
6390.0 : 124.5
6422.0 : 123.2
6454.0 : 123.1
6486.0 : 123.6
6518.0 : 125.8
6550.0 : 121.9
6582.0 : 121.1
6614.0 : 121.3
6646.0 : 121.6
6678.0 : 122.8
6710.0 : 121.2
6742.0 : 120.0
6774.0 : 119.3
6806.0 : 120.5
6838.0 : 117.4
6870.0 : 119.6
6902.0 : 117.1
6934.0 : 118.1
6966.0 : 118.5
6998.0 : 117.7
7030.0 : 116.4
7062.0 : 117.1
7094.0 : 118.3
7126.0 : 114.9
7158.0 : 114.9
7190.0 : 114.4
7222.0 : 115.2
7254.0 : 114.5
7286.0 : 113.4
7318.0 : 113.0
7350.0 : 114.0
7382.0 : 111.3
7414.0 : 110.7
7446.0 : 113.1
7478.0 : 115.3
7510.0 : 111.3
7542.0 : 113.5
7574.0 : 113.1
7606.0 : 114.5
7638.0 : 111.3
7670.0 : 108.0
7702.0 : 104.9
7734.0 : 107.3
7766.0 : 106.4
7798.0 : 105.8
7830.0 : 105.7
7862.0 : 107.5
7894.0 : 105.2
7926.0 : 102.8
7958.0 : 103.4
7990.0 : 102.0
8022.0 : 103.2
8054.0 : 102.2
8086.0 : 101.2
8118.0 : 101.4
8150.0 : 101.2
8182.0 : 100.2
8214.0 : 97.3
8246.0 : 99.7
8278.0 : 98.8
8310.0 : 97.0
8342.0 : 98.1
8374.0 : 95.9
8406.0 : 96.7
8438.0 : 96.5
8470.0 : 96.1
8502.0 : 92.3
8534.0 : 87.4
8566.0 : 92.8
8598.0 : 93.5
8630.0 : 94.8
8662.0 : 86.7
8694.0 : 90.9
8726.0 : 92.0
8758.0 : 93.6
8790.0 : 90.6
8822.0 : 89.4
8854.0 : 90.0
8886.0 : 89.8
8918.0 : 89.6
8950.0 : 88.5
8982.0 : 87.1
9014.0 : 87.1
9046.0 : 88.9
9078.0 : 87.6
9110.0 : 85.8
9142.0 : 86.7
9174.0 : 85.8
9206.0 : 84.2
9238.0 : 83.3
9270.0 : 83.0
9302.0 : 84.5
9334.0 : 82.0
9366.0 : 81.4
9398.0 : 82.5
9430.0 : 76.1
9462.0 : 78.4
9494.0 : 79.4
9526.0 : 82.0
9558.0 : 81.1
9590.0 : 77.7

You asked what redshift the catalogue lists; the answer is 0.00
